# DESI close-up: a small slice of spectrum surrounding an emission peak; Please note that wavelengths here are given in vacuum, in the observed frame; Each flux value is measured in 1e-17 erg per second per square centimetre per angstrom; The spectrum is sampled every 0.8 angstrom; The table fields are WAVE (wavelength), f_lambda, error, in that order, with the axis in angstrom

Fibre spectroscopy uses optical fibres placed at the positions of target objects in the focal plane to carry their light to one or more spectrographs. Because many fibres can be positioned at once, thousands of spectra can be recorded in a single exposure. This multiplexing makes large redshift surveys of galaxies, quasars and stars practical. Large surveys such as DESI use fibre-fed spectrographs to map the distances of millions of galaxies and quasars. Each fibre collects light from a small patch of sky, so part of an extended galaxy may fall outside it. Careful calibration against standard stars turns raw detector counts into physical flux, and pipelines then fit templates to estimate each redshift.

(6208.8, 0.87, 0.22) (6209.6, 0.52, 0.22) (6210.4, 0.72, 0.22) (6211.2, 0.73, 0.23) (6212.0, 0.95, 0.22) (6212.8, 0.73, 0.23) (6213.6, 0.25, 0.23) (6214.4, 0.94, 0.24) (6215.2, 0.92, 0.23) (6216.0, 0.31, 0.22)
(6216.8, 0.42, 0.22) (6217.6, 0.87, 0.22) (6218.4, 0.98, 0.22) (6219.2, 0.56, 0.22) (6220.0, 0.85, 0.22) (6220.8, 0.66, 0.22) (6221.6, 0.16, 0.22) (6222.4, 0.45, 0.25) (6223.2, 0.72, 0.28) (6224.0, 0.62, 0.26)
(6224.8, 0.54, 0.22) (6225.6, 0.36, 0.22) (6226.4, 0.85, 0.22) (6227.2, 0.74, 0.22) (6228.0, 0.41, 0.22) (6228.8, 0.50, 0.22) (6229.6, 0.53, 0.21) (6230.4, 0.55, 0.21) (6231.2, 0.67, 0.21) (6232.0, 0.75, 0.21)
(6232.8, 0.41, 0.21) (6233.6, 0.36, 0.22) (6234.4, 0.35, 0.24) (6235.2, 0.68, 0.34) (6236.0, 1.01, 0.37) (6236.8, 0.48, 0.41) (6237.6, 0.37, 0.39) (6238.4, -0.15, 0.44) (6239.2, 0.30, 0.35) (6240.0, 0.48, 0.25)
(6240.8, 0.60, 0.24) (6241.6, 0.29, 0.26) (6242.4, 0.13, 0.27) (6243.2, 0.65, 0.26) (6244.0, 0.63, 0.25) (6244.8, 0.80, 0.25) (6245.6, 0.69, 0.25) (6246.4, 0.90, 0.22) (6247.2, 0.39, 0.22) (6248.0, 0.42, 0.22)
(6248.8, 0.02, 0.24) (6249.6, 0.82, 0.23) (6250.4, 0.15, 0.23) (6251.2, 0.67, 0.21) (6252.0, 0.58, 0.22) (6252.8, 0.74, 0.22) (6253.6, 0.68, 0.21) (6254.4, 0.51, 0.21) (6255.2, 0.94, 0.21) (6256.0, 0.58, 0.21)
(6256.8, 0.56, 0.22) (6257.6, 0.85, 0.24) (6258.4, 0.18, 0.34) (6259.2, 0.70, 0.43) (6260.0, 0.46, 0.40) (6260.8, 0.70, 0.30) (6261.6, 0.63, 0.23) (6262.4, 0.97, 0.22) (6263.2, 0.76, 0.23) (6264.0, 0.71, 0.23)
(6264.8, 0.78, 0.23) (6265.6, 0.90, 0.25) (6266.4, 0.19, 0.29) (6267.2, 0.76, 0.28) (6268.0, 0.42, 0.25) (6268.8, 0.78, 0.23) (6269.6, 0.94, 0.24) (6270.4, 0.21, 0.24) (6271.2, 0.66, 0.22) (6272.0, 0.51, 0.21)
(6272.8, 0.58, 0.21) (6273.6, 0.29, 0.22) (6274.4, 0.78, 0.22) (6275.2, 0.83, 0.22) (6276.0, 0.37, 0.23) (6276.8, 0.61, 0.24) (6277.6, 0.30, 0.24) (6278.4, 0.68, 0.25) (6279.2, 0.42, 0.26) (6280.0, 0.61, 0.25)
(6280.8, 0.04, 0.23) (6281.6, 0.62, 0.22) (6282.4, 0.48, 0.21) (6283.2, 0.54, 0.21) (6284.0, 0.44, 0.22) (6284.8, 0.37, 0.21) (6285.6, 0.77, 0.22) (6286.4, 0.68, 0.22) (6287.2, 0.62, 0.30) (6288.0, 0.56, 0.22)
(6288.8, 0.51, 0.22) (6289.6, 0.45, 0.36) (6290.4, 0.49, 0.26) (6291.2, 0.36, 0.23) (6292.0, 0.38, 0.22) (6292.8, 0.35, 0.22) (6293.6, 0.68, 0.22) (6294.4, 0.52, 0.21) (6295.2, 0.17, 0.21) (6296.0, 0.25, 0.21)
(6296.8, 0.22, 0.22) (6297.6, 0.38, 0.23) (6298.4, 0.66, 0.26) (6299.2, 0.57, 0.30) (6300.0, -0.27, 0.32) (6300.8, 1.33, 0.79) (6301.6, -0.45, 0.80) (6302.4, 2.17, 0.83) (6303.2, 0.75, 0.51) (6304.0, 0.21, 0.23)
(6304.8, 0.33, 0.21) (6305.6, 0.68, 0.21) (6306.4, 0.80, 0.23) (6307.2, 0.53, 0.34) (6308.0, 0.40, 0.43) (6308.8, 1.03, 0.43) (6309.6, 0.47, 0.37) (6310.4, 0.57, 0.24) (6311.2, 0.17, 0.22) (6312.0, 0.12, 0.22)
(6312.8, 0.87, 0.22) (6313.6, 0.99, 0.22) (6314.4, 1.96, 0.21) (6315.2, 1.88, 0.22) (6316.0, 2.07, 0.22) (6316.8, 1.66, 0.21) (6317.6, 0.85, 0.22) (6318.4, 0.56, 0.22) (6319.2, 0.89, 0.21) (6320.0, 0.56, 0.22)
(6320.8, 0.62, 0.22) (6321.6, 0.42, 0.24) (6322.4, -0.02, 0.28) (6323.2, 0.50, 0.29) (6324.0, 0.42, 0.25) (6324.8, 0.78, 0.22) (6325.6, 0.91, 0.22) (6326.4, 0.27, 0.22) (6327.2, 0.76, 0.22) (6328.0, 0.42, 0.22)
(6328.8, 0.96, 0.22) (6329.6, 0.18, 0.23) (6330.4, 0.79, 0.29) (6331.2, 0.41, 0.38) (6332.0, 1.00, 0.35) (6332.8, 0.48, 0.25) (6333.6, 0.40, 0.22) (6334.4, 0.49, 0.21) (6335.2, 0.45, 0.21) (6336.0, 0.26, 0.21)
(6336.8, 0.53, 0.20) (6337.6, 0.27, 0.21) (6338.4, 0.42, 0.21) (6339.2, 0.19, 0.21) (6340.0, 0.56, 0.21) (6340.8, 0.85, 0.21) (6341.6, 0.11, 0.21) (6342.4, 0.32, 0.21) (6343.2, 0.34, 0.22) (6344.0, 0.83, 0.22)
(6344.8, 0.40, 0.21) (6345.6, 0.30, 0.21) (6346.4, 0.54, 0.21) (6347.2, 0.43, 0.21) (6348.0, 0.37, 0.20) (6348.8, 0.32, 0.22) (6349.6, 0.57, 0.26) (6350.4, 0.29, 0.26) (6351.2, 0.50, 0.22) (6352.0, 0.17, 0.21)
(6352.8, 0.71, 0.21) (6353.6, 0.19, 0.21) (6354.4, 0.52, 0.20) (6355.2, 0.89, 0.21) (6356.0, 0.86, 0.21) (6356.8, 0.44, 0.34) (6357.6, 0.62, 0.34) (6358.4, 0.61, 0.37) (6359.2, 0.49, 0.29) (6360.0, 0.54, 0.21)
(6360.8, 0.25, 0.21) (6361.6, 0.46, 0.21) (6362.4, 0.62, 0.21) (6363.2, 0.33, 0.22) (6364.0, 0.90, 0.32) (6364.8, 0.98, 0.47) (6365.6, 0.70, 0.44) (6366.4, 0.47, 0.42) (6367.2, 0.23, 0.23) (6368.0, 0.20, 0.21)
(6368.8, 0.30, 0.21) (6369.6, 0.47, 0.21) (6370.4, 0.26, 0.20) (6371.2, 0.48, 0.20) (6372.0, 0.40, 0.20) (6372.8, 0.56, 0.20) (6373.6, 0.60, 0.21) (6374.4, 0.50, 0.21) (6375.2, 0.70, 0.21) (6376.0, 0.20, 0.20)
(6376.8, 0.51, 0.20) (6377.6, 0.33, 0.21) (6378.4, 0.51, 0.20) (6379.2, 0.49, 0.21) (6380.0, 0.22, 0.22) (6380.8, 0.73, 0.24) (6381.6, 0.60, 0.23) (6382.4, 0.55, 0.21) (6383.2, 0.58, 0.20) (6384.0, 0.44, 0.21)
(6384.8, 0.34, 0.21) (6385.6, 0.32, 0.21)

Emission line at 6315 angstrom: Hbeta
